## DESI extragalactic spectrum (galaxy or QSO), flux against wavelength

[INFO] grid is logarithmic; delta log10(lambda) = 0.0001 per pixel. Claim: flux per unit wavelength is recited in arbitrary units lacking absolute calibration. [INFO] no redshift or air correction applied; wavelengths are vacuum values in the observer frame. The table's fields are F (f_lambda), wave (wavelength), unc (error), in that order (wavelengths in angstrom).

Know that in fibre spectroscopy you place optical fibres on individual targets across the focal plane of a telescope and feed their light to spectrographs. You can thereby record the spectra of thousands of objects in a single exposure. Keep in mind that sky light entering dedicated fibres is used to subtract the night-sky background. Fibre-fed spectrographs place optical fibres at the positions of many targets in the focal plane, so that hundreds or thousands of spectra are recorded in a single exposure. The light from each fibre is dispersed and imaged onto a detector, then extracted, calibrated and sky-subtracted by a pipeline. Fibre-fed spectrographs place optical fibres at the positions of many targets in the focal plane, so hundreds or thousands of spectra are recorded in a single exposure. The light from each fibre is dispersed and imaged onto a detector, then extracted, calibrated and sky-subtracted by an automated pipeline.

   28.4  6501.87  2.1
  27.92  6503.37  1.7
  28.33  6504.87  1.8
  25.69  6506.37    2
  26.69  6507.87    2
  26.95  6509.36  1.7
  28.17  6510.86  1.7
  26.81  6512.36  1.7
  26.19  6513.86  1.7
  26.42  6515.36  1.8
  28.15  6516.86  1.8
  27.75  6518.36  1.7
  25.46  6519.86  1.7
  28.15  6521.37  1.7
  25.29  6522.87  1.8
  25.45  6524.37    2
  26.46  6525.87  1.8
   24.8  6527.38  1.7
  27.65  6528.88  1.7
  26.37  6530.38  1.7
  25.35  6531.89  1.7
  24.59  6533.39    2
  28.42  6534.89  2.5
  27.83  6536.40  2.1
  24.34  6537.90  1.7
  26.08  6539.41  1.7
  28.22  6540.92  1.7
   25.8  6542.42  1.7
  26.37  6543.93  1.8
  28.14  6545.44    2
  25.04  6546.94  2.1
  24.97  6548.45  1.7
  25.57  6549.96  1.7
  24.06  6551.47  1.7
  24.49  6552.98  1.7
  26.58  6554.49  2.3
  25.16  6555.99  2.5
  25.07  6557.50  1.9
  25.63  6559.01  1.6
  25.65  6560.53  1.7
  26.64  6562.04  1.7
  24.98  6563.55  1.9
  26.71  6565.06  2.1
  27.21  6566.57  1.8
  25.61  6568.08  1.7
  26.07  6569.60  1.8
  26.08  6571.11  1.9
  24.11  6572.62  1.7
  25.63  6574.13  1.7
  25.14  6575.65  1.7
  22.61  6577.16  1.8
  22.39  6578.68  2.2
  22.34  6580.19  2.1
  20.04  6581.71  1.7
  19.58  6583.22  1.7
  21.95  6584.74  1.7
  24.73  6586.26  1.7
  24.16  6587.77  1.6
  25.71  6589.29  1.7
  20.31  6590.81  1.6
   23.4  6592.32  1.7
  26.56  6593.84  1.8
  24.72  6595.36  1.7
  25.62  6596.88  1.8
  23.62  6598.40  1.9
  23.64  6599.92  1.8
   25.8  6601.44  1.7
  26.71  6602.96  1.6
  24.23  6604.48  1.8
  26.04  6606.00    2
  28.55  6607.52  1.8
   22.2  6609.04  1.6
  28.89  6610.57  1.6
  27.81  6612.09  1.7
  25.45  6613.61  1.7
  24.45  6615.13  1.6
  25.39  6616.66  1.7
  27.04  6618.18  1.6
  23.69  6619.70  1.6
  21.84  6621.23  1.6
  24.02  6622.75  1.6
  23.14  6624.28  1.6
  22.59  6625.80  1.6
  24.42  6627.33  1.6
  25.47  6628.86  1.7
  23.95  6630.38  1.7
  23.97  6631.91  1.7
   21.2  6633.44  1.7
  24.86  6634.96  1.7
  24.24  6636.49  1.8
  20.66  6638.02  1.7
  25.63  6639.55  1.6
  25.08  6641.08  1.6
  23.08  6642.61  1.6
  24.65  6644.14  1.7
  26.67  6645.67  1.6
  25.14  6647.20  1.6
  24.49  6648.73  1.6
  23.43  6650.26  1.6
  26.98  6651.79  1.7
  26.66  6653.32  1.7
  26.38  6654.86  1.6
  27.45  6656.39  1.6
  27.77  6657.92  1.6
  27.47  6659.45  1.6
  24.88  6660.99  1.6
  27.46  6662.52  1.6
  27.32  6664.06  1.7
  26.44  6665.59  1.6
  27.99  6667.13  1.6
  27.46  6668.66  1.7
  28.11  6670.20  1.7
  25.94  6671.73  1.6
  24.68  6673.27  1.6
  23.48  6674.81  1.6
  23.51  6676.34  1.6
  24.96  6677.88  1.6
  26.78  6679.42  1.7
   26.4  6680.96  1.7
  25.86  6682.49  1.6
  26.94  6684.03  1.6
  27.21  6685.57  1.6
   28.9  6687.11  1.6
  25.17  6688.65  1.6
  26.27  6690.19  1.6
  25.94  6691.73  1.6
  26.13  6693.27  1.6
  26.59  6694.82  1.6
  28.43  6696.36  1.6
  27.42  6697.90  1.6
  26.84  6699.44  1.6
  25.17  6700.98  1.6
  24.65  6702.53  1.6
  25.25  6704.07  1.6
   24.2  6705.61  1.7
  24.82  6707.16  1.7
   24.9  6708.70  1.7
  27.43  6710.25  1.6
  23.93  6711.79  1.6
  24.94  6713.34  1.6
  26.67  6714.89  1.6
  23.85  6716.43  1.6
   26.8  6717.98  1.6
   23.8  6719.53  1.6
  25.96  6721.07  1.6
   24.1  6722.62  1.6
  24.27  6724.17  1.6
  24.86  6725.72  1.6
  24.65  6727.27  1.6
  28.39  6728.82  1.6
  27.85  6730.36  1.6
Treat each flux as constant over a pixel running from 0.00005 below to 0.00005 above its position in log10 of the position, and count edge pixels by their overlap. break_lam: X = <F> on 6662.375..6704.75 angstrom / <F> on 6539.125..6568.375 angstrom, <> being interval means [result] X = 1.02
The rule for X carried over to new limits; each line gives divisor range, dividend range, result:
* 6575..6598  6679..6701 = 1.15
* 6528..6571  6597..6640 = 0.95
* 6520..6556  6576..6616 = 0.93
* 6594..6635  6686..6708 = 1.05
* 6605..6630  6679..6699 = 1.07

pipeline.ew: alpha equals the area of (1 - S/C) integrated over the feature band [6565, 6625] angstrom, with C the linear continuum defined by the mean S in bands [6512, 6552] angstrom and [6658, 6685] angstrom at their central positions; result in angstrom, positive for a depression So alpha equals 3.93 angstrom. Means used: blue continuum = 26.3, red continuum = 26.3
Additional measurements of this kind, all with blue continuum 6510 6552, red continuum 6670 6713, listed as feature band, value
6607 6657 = 2.4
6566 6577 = 0.3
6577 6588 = 1.7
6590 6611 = 1.0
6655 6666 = -0.4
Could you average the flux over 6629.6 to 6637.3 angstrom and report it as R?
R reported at 23.6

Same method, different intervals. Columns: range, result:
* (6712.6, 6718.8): 25.5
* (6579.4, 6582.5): 21.2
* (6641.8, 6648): 24.9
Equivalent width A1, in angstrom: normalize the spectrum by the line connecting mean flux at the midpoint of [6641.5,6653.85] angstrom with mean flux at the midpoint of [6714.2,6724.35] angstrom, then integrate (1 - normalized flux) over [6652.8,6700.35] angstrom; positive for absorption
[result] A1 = -2.7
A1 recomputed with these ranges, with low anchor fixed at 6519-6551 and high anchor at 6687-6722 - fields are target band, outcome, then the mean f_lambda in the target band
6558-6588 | 2.0 angstrom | 24.4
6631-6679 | 0.8 angstrom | 25.4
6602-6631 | 1.0 angstrom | 25.1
